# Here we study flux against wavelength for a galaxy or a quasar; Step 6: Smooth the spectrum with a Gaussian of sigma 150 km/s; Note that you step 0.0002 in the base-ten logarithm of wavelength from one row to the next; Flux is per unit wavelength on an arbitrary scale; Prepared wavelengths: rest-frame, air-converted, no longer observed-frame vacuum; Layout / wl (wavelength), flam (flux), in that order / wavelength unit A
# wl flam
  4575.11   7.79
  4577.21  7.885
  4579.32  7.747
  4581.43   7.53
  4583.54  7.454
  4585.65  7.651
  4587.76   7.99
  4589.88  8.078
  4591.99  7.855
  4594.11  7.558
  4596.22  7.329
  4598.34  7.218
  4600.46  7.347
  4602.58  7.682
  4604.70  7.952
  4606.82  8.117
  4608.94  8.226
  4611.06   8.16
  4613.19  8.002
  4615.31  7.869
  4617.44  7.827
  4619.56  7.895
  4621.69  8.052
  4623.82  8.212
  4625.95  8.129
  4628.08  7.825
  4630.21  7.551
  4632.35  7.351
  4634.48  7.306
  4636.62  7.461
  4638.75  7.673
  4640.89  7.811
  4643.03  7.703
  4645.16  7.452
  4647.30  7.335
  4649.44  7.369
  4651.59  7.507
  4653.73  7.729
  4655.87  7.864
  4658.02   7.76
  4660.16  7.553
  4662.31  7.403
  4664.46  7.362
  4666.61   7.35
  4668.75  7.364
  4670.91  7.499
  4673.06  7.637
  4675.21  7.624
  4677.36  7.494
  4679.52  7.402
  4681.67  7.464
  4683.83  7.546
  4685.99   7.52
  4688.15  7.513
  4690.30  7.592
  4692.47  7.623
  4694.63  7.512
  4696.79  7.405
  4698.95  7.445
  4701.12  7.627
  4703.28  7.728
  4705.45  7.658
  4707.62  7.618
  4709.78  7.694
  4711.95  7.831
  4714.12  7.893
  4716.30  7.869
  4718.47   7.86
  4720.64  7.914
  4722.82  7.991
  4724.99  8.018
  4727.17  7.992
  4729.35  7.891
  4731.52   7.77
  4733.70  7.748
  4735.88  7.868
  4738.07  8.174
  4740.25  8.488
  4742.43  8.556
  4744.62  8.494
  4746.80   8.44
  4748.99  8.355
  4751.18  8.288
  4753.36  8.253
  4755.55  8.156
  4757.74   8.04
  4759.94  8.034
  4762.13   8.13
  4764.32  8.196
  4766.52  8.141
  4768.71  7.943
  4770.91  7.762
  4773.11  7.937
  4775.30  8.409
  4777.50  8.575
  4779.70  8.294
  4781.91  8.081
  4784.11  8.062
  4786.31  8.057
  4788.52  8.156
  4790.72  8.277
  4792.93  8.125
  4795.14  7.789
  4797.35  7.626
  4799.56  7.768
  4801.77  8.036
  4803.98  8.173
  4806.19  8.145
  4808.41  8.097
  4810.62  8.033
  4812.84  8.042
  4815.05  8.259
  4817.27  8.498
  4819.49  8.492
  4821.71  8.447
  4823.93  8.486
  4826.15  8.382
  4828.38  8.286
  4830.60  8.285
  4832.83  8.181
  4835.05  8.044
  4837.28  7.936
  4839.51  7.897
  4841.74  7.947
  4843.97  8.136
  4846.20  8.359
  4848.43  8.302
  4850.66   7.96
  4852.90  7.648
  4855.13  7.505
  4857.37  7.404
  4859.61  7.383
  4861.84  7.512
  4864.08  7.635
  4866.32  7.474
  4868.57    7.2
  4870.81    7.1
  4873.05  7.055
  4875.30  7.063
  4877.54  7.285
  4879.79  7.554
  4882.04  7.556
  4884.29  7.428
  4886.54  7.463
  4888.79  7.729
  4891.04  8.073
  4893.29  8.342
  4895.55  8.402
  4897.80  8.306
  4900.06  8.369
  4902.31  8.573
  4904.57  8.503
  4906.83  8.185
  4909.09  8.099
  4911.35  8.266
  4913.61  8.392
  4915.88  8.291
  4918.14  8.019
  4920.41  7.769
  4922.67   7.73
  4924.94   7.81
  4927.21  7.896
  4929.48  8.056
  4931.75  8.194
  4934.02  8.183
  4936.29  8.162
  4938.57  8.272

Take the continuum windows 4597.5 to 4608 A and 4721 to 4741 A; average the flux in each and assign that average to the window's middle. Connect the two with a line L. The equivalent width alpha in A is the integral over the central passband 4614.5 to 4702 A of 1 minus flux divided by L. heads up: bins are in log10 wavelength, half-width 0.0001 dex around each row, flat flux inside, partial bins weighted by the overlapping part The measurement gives 2.3 A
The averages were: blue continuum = 7.68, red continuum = 7.98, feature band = 7.6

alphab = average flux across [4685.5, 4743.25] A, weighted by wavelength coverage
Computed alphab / 7.81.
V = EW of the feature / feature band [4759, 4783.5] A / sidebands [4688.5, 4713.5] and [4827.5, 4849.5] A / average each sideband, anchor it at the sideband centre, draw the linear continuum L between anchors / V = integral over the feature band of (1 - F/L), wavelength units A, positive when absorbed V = -0.79 A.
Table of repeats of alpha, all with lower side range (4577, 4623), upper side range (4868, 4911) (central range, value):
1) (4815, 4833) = -1.3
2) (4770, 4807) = -1.2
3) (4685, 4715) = 0.7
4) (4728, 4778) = -2.2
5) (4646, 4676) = 1.1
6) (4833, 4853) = -0.6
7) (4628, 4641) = 0.4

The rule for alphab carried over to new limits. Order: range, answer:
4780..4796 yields 8.09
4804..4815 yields 8.11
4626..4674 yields 7.55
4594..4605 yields 7.48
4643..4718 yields 7.57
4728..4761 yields 8.17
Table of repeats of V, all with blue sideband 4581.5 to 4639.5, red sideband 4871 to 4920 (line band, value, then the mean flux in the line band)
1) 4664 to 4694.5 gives 1.19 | 7.5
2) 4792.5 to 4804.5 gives -0.03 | 7.89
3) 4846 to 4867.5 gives 0.60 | 7.69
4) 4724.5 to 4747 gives -0.81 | 8.12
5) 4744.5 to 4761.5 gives -0.85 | 8.24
